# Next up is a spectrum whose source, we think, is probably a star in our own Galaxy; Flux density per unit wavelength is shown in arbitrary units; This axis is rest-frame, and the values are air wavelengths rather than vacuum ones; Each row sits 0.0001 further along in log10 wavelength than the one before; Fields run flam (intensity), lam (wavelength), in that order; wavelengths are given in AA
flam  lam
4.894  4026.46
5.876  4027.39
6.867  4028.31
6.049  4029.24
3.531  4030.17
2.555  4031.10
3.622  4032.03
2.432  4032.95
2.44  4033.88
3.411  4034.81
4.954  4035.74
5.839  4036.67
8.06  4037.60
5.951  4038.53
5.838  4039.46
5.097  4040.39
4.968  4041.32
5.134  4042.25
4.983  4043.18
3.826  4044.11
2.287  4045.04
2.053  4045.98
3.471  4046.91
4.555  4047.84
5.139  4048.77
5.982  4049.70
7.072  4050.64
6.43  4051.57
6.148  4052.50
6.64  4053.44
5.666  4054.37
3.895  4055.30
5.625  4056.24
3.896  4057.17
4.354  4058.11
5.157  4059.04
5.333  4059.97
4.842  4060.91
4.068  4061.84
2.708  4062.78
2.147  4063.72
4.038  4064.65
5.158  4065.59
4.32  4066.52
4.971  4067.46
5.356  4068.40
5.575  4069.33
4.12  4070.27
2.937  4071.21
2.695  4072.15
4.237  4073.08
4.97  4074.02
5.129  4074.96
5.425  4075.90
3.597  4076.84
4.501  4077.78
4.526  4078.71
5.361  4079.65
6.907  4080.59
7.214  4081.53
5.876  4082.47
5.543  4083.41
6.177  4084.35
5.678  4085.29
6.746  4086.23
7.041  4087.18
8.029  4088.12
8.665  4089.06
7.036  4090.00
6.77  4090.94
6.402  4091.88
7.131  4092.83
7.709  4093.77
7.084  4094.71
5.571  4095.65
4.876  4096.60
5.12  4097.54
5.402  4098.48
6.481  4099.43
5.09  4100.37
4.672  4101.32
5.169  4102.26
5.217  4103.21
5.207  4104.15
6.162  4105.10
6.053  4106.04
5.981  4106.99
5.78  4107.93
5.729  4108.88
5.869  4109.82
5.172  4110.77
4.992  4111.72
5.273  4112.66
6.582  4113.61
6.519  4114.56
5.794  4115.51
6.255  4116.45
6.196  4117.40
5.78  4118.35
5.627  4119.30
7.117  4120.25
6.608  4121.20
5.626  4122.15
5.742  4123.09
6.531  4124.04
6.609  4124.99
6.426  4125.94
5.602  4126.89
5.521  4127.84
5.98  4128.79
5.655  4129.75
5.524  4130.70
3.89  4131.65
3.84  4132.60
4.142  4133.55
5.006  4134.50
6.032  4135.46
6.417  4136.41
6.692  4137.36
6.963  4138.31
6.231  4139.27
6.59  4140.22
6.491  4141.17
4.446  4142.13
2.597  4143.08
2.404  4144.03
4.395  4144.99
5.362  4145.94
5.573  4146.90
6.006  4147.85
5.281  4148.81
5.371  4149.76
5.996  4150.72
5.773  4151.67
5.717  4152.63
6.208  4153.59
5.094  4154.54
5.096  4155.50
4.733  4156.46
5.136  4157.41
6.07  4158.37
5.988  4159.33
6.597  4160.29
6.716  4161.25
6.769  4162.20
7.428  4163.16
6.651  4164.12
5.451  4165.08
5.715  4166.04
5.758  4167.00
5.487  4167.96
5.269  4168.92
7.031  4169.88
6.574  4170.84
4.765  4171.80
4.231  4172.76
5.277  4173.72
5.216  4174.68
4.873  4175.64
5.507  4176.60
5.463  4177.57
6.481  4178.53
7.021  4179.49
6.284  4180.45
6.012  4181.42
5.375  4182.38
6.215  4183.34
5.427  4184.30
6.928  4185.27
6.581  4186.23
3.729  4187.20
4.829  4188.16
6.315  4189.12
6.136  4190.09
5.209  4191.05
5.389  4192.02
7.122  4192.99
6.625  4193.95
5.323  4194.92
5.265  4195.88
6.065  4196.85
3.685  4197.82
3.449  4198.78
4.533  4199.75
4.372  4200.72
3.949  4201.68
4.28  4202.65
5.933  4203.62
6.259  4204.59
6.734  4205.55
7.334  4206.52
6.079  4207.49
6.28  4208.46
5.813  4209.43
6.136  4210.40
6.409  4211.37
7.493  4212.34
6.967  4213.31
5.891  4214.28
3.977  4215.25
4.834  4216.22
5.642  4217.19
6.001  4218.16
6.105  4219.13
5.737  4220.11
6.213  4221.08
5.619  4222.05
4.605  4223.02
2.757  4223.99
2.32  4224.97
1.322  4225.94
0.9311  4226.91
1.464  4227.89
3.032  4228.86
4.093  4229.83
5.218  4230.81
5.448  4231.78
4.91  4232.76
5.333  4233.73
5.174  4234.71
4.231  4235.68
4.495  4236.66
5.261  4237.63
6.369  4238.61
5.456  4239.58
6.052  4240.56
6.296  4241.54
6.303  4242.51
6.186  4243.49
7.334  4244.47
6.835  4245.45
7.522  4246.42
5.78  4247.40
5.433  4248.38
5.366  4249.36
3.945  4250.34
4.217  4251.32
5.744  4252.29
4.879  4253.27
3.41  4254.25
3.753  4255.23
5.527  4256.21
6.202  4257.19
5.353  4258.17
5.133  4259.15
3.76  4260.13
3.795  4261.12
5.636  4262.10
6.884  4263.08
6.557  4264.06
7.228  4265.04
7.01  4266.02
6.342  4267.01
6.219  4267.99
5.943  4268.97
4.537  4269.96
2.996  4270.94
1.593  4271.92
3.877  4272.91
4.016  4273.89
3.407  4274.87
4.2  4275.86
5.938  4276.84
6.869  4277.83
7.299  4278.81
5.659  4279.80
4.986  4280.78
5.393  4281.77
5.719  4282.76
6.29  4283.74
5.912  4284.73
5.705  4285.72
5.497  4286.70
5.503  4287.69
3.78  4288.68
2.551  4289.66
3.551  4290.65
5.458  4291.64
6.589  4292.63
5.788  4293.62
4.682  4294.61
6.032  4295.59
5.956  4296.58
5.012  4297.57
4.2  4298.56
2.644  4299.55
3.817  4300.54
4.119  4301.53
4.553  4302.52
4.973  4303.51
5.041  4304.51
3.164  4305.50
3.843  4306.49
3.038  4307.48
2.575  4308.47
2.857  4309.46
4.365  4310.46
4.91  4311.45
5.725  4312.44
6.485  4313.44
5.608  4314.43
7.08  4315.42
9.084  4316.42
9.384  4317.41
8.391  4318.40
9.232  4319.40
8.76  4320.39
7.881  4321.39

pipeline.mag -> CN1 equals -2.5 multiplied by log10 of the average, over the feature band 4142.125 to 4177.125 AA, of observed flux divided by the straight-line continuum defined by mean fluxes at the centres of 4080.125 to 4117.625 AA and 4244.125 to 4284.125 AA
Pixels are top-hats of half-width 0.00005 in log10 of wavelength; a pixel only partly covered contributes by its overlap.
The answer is 0.07 mag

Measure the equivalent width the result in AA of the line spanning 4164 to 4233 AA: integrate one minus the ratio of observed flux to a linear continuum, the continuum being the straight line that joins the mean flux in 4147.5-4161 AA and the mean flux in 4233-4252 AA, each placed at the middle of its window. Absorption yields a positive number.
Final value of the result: 4.15 AA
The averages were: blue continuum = 5.66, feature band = 5.32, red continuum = 5.66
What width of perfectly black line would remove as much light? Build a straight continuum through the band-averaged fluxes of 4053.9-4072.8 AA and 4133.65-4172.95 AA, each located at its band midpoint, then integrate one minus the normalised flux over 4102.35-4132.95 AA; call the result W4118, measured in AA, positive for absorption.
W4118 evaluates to -3.8 AA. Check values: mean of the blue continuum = 4.34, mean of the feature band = 5.78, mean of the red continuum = 5.66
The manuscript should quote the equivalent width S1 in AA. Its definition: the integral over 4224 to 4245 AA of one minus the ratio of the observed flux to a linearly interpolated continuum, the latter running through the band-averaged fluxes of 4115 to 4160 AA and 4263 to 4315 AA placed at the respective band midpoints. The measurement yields 2.3 AA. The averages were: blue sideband 5.58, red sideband 4.95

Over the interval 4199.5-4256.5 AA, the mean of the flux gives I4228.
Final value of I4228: 5.18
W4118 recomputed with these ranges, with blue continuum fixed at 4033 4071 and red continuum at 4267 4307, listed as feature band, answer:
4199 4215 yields -3.4 AA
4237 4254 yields -3.3 AA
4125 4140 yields -2.7 AA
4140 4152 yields -0.7 AA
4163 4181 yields -3.7 AA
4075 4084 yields -1.3 AA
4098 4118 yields -3.9 AA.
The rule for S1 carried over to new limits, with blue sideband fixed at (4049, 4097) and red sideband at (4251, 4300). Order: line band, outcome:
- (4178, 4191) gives -1.6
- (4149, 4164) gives -1.7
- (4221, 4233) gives 3.7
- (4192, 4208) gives -0.6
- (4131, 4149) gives 0.5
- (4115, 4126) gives -1.7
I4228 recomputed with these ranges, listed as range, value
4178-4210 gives 5.67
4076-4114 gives 5.95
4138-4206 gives 5.57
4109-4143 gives 5.78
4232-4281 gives 5.35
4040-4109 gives 5.28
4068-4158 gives 5.64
